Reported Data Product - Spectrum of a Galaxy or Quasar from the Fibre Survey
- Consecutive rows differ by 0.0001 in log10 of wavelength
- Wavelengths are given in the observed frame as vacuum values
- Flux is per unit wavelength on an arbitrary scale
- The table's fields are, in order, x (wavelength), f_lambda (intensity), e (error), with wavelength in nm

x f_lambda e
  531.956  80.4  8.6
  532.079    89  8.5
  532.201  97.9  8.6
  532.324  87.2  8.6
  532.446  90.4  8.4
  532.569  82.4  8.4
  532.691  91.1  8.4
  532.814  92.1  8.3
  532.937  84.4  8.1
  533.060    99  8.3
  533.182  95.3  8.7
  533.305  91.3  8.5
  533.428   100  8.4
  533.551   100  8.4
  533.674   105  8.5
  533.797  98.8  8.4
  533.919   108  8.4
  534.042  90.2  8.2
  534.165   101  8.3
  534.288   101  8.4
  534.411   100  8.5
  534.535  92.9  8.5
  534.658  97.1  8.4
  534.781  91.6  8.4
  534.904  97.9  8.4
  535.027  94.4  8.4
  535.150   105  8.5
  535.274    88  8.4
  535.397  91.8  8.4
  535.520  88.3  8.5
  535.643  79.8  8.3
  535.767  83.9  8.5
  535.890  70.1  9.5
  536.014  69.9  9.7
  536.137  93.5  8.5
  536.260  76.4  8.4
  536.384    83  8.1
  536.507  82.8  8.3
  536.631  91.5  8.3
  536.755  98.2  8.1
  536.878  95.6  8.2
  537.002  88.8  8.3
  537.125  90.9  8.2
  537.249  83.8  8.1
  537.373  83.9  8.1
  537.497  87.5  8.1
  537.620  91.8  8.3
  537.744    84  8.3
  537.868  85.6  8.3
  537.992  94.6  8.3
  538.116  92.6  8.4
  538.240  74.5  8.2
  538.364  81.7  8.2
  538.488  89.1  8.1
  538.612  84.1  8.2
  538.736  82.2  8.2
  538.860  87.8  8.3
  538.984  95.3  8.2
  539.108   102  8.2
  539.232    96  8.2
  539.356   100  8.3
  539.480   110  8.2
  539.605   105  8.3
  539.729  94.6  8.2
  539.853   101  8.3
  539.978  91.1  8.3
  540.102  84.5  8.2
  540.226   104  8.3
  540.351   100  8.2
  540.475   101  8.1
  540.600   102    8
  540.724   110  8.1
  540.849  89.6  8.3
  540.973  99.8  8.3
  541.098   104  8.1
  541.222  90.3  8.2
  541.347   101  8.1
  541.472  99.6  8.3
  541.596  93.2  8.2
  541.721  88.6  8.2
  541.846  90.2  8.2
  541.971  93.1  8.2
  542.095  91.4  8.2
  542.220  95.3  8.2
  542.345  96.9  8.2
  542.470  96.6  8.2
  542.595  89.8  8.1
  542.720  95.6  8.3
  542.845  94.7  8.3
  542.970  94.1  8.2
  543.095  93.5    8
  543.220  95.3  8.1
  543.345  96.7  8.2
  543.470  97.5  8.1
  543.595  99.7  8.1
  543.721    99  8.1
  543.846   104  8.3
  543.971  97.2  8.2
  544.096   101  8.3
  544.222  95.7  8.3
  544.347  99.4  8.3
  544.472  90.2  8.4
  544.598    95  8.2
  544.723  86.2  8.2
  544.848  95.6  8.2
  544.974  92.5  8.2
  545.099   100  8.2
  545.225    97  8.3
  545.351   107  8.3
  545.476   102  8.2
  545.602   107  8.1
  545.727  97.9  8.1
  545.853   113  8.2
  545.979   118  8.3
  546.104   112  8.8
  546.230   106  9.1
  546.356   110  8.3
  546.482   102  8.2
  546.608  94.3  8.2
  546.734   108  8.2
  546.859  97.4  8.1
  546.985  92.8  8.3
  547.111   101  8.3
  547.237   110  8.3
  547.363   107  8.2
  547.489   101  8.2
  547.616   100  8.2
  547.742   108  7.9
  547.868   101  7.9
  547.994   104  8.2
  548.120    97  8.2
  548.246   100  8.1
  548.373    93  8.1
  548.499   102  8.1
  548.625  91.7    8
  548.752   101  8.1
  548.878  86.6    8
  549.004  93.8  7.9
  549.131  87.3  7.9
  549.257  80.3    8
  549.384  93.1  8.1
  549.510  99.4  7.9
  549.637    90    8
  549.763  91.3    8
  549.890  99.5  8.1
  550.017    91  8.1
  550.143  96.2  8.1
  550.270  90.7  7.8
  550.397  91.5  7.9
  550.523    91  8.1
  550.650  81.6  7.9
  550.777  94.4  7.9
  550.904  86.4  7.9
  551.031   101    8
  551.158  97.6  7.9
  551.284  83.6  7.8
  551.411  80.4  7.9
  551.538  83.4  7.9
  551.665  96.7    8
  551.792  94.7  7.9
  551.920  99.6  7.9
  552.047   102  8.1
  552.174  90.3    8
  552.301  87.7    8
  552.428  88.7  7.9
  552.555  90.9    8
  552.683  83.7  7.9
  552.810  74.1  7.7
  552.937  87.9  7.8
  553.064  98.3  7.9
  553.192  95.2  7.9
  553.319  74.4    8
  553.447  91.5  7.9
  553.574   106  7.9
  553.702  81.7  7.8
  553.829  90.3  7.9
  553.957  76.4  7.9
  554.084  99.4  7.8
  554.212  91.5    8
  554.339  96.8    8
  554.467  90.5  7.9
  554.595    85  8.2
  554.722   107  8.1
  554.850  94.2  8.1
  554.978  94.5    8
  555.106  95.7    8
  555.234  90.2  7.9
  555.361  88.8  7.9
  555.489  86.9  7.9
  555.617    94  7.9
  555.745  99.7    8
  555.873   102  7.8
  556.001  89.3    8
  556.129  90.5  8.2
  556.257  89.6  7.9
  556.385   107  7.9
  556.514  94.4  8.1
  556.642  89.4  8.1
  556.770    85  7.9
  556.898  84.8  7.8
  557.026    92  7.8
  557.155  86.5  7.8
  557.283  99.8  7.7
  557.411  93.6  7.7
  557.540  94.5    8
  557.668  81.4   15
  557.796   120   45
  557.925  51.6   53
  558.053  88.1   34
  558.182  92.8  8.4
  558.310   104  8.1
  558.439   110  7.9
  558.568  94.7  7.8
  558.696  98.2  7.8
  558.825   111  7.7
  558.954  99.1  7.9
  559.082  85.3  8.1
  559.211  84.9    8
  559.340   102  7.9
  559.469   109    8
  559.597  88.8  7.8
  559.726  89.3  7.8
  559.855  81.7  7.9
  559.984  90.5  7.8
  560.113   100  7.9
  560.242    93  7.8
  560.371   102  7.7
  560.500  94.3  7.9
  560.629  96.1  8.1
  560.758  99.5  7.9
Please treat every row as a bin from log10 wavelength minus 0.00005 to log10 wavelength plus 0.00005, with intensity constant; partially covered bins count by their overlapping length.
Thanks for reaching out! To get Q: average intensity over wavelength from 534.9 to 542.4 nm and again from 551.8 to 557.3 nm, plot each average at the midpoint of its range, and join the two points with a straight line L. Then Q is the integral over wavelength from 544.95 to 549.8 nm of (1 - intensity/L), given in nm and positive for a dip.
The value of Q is -0.44 nm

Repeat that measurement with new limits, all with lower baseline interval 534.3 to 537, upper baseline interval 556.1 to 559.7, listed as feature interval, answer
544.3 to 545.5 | -0.067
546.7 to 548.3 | -0.179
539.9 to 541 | -0.094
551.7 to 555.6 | 0.074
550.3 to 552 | 0.027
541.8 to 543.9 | -0.109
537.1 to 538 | 0.025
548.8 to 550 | 0.010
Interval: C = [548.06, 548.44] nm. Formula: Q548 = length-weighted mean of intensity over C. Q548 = 96.7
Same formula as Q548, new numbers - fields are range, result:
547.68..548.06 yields 104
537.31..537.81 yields 86.8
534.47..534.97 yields 94.8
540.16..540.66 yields 102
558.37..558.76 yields 101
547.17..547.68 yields 104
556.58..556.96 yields 86.5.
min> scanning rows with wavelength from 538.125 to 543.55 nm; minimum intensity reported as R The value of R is 74.5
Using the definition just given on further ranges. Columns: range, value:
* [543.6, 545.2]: 86.2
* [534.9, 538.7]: 69.9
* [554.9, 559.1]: 51.6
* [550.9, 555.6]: 74.1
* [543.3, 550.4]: 80.3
